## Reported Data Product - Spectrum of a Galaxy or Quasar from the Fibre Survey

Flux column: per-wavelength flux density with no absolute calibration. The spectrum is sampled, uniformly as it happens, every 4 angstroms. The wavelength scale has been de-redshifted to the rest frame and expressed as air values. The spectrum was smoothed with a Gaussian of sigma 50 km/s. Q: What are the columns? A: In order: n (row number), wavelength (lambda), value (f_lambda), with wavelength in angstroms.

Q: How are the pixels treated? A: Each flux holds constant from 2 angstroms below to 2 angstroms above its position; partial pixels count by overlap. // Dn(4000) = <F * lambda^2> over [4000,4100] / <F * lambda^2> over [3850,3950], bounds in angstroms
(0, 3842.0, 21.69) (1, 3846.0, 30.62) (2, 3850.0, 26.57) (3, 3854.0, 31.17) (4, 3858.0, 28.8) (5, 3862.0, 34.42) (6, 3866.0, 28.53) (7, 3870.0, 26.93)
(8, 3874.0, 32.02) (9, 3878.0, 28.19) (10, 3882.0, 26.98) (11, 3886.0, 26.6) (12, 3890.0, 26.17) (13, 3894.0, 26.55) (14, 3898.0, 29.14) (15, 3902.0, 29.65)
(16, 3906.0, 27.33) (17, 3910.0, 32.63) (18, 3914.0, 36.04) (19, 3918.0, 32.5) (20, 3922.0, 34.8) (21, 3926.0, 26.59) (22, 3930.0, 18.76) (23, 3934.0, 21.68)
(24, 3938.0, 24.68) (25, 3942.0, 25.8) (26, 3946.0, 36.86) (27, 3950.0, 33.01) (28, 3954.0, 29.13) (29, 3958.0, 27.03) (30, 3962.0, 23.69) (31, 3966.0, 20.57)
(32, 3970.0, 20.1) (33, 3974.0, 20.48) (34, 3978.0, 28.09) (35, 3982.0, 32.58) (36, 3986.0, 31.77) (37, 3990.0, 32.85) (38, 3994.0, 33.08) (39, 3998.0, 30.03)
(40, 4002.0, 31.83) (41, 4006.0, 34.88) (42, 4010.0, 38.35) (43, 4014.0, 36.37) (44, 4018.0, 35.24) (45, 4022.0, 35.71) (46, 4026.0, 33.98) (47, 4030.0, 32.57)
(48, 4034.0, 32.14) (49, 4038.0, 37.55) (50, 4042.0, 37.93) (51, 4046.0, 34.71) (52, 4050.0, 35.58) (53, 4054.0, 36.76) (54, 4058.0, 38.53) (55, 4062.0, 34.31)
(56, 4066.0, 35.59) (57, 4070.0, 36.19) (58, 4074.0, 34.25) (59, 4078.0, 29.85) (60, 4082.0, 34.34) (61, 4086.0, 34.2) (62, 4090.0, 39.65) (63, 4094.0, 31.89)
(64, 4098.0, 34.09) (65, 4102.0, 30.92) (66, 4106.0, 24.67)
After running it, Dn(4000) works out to 1.31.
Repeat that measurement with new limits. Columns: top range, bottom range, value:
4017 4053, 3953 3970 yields 1.50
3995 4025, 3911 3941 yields 1.29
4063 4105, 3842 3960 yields 1.29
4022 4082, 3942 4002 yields 1.28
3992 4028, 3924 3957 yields 1.32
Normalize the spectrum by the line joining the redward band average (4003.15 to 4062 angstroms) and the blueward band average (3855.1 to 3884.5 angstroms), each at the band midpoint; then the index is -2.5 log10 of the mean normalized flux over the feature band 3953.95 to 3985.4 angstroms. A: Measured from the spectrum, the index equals 0.30 mag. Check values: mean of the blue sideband 29.4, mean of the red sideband 35.6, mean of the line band 25.3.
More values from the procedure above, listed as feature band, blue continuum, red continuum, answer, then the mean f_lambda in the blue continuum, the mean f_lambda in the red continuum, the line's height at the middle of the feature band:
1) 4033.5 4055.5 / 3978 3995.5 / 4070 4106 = -0.10 mag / 32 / 33.3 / 32.8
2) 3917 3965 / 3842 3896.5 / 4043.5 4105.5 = 0.11 mag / 28.5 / 34.5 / 30.6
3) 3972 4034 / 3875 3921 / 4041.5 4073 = 0.04 mag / 29.4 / 36.1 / 33.8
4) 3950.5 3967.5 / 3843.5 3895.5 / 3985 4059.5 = 0.24 mag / 28.7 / 34.7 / 32.2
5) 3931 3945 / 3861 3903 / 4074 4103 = 0.21 mag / 28.5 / 33.7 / 29.9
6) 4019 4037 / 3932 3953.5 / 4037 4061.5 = 0.03 mag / 28.5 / 36.7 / 35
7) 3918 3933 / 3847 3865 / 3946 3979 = 0.01 mag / 30.2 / 25.9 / 27.4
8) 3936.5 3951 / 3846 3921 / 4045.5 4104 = 0.04 mag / 29.6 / 34.7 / 31.2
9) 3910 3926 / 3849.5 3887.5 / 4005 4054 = -0.07 mag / 29.1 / 35.5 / 31.1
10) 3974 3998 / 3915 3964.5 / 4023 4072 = 0.02 mag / 28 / 35.5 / 31.2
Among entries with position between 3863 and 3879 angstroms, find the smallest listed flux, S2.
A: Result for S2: 26.93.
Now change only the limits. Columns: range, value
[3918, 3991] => 18.76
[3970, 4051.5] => 20.1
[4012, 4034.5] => 32.14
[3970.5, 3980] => 20.48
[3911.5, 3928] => 26.59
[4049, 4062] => 34.31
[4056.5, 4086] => 29.85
